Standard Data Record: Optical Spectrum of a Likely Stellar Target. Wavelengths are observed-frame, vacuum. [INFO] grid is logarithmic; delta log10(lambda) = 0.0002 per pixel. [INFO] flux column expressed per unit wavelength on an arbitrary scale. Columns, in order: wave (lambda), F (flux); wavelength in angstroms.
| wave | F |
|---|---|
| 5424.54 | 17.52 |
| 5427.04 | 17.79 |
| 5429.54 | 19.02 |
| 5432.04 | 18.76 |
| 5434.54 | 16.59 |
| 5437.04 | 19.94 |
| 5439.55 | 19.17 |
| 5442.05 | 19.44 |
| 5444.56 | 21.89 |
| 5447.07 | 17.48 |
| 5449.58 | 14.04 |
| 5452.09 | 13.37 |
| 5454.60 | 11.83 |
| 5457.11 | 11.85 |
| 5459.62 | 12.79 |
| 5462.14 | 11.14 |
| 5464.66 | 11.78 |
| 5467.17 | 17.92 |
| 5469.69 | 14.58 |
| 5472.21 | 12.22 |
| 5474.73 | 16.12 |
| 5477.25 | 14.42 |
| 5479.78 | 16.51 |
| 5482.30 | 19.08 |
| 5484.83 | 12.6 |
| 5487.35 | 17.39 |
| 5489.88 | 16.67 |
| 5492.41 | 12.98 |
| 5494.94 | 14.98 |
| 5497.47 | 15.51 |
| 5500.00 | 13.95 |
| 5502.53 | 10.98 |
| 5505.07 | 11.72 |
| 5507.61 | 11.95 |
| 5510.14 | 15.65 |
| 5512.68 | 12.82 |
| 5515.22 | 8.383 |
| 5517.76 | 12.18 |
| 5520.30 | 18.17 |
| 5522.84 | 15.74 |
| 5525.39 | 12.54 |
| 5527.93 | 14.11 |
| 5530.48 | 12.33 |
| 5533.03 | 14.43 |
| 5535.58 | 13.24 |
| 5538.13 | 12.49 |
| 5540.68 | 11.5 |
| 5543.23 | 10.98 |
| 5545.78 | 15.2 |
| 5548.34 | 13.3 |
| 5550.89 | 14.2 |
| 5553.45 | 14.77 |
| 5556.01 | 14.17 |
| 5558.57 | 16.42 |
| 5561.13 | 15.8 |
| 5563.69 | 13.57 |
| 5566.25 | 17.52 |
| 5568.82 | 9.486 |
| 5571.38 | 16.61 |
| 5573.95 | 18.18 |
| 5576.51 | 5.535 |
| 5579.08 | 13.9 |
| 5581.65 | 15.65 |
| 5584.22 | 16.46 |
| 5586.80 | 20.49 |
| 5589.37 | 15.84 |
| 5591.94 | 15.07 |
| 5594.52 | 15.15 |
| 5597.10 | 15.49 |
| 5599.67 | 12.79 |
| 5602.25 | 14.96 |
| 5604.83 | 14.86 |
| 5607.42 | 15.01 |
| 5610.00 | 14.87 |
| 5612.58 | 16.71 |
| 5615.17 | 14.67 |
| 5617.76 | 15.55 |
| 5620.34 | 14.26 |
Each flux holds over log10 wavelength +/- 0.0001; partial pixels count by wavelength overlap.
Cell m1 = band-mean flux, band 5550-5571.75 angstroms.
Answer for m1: 14.7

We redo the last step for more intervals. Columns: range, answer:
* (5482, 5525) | 14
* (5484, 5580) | 13.7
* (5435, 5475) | 15.3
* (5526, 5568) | 13.9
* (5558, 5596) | 15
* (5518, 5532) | 14.4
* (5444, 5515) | 14.3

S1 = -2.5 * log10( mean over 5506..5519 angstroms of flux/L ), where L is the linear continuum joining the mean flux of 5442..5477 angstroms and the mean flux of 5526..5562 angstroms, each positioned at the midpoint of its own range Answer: 0.15 mag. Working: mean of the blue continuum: 14.6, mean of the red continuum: 13.7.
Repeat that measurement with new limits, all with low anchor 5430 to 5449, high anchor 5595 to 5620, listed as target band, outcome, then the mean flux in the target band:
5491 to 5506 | 0.29 mag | 13.4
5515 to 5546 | 0.25 mag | 13.3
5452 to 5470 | 0.37 mag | 13.1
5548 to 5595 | 0.06 mag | 14.9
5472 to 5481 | 0.19 mag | 15.1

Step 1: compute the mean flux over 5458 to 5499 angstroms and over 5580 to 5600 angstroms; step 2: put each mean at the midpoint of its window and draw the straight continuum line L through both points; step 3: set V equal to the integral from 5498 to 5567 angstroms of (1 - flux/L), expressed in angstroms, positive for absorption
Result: 7.8 angstroms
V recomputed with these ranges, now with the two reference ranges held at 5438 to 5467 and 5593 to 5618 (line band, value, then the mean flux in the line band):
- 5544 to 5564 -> 0.52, 14.6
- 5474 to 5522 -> 2.48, 14.3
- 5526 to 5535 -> 0.92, 13.5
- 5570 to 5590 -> -0.38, 15.3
